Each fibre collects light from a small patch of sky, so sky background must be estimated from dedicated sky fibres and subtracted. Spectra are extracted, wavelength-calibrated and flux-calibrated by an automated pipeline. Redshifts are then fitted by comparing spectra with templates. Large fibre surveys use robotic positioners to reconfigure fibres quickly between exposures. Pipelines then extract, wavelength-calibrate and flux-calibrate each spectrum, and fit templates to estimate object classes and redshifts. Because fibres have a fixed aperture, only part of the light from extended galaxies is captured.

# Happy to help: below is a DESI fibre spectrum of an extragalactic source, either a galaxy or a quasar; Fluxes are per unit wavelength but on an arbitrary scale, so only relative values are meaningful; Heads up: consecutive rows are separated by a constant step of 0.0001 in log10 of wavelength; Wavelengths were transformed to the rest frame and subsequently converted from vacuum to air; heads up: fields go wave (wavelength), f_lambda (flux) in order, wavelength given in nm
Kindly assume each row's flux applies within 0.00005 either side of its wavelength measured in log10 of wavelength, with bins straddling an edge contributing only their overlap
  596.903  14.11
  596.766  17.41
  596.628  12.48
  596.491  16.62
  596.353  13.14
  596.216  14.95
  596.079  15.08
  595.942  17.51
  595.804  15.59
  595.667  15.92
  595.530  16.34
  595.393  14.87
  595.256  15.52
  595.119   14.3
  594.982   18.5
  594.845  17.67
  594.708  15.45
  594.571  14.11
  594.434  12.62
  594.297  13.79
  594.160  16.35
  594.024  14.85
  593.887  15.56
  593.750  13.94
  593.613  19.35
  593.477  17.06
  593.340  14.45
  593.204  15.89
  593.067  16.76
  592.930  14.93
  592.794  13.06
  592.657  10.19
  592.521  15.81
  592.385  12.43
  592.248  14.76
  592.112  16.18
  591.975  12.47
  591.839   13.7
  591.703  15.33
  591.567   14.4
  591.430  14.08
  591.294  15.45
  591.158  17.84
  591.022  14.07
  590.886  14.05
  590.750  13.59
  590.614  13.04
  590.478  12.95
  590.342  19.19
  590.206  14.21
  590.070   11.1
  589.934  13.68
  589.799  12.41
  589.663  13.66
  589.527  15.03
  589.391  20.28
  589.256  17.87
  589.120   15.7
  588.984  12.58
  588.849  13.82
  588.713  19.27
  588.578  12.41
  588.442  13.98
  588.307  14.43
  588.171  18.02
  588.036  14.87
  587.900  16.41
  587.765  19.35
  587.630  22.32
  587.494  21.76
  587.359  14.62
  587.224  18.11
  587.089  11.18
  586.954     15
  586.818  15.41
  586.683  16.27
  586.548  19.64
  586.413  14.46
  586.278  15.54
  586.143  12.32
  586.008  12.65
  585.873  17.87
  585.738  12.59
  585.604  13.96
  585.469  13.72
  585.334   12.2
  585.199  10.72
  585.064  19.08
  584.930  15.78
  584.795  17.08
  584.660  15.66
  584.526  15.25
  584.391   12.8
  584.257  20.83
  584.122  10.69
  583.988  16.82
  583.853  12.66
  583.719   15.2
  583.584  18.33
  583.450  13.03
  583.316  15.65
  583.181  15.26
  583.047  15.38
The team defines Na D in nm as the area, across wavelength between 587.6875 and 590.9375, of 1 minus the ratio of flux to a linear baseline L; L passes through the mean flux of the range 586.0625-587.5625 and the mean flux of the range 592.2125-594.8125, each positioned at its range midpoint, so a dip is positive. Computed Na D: 0.07 nm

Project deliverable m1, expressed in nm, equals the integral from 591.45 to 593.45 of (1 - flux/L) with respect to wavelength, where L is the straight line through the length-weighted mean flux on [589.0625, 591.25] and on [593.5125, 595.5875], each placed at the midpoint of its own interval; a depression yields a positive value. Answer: 0.12 nm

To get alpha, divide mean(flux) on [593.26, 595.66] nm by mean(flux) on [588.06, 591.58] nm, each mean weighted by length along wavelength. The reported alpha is 1.0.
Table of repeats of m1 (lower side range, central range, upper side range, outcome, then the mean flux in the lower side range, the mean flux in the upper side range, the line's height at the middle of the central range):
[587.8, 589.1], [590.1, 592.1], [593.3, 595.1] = 0.11 nm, 15.2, 15.6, 15.4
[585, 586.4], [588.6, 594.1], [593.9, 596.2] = 0.03 nm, 14.1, 15.5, 14.9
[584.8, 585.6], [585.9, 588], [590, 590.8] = -0.30 nm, 14.5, 14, 14.3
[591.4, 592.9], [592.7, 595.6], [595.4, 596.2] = -0.09 nm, 13.9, 15.9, 15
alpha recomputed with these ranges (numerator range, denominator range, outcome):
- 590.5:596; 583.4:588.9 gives 0.97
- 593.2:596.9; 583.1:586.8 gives 1.03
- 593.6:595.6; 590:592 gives 1.07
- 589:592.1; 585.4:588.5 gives 0.93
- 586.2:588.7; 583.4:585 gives 1.06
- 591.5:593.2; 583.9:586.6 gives 0.95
